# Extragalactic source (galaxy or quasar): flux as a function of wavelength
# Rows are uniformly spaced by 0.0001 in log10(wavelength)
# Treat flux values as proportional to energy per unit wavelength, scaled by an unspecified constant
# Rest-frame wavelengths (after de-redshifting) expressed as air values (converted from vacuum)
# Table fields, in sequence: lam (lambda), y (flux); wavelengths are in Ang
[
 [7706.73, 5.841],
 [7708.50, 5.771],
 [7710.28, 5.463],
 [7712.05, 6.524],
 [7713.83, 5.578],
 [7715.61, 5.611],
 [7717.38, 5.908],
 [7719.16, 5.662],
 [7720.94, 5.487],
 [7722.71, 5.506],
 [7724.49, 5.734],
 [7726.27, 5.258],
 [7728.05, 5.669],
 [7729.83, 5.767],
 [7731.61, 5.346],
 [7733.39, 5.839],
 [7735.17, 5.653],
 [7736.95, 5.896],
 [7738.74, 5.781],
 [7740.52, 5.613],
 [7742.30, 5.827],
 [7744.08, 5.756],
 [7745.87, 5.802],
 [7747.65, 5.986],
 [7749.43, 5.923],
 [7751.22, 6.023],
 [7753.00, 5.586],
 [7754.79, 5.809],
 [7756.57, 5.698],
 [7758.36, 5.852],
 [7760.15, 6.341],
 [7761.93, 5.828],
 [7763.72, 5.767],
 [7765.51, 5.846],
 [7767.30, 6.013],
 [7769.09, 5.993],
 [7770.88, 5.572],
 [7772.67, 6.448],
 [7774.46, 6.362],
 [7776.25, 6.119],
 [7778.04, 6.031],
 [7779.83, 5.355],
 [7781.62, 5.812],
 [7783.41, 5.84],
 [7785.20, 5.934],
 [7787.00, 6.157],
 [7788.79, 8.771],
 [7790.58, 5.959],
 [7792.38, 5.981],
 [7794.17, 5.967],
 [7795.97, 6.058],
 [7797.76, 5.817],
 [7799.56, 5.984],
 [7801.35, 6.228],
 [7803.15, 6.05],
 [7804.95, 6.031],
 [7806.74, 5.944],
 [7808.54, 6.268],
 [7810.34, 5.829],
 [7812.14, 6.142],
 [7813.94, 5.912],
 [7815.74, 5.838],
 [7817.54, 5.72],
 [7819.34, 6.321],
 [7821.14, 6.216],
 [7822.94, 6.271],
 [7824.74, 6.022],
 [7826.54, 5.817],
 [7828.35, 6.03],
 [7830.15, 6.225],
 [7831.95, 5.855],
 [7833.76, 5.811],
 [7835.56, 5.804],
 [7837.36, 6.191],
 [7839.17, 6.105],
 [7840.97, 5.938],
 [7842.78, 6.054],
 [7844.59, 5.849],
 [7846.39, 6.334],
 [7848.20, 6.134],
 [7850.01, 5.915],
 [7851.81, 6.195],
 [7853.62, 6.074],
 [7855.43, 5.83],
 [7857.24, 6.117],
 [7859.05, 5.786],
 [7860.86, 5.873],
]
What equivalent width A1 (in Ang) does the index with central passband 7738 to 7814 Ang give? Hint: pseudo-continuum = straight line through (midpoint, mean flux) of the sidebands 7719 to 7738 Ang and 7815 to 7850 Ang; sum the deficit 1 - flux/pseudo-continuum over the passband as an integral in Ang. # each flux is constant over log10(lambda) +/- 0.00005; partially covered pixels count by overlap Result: -2.58 Ang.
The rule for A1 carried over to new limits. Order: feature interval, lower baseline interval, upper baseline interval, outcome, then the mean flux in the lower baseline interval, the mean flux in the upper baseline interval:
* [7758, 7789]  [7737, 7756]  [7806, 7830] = -0.9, 5.81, 6.03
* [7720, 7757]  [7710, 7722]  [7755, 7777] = 0.9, 5.76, 5.98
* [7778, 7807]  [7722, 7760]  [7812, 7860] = -1.1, 5.74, 6.02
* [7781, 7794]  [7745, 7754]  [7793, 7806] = -0.8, 5.87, 6.02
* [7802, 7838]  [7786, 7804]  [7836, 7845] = 0.8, 6.29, 6.02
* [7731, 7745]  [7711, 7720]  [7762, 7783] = 0.4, 5.85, 5.93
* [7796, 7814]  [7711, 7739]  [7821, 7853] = -0.3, 5.7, 6.04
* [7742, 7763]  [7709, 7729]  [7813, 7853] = -0.3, 5.67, 6.03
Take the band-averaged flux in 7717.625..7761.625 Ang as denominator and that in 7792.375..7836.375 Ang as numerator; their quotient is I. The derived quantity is 1.05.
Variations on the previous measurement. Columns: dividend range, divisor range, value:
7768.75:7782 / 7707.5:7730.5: 1.05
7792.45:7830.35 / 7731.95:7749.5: 1.04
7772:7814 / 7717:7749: 1.08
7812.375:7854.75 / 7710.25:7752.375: 1.05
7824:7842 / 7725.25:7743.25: 1.06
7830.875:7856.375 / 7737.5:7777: 1.02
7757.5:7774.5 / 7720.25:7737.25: 1.07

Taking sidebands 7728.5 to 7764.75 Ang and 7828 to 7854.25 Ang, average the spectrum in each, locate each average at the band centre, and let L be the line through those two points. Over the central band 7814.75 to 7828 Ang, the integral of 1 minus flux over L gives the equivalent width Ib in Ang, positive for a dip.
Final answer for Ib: -0.09 Ang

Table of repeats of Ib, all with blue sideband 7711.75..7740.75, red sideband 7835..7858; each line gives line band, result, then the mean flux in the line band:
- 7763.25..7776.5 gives -0.5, 6.02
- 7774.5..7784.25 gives -0.1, 5.88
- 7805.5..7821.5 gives -0.2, 6.02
